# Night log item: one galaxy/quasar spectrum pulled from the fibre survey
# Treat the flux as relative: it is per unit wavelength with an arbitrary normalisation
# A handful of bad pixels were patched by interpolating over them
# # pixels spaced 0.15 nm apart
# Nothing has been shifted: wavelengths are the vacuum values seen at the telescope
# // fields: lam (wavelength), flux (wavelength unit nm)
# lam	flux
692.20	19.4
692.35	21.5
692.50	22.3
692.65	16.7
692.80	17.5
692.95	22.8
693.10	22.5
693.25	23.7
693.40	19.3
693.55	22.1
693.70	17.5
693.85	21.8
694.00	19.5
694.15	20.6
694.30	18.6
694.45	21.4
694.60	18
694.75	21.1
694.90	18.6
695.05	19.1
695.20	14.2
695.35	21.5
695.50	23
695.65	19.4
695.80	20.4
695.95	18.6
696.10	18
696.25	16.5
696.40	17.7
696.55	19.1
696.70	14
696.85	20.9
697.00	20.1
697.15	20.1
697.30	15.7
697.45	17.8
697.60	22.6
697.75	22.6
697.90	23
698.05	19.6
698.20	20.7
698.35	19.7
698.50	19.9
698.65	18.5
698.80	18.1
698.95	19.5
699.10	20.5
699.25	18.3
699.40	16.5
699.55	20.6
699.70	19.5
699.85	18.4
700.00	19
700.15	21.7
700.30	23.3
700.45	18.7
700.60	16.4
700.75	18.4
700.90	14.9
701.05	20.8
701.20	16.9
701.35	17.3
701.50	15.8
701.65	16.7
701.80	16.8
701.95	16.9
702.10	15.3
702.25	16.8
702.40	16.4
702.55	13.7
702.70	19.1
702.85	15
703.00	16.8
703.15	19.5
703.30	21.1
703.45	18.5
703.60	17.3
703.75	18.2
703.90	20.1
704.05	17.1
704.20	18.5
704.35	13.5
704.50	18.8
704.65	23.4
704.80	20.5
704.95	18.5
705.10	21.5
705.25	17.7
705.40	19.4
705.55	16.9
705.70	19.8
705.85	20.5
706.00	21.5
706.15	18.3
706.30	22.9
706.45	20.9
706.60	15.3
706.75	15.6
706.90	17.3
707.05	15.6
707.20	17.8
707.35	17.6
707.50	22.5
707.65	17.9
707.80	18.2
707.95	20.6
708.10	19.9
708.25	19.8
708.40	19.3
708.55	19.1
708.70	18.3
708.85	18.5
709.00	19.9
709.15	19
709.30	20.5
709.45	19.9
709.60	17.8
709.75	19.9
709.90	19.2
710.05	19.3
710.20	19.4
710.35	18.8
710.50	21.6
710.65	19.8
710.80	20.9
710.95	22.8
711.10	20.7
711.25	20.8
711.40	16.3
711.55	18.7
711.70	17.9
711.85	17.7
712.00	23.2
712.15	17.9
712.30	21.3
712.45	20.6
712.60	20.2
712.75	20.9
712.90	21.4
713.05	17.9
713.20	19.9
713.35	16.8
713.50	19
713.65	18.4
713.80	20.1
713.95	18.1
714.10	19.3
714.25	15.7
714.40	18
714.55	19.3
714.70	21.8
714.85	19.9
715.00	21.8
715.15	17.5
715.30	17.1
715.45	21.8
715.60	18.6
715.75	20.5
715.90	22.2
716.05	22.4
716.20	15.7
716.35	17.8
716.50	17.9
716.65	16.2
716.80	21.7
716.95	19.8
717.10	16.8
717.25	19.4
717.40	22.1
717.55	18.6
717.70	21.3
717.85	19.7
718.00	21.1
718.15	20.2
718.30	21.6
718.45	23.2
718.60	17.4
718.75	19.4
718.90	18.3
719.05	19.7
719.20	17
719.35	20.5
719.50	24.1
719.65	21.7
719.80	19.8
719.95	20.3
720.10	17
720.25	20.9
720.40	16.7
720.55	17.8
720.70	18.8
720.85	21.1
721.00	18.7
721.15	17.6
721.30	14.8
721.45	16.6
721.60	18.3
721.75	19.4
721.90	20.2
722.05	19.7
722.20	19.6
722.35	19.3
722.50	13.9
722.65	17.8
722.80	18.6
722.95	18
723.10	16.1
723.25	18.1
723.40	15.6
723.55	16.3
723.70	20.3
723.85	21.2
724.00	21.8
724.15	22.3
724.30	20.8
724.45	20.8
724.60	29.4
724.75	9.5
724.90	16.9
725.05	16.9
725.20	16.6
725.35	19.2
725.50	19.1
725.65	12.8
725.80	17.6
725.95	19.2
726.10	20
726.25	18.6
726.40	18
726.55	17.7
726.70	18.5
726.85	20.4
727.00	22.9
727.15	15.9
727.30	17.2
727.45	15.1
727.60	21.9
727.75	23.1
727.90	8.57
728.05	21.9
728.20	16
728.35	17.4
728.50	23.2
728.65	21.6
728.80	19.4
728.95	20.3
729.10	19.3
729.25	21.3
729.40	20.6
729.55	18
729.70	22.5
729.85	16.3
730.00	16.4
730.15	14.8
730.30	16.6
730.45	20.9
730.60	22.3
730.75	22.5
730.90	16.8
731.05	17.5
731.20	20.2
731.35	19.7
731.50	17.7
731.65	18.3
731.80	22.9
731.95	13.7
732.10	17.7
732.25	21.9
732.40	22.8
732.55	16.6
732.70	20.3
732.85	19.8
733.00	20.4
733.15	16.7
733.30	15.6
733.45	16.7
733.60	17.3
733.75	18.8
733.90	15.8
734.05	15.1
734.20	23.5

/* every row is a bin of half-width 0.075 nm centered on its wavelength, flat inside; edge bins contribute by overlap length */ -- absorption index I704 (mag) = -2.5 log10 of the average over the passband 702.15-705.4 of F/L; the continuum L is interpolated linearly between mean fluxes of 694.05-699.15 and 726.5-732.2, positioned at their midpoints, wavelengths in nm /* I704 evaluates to 0.06 mag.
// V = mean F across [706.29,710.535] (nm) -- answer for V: 19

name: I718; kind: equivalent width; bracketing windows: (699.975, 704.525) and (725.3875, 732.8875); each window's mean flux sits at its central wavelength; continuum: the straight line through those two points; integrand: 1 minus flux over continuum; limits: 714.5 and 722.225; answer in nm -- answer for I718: -0.442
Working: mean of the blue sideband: 17.7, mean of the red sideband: 18.9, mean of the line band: 19.4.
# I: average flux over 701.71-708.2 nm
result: 18.4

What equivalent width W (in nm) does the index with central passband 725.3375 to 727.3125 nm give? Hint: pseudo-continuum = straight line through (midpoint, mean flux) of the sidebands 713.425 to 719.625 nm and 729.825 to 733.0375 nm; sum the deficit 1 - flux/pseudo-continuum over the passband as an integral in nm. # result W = 0.08 nm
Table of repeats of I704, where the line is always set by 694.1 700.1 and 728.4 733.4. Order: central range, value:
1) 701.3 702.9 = 0.18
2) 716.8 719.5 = -0.04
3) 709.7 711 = -0.05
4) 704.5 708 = 0.01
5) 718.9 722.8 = 0.02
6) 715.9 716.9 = 0.02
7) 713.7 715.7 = 0.00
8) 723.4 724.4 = -0.05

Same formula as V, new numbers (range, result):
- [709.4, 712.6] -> 19.7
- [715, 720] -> 19.8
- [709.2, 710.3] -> 19.4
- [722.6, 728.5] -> 18.5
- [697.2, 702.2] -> 18.8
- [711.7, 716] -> 19.5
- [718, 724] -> 18.9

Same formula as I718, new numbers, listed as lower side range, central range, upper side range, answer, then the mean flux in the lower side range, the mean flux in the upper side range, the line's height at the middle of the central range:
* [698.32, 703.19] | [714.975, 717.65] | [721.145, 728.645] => -0.15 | 18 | 18.5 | 18.3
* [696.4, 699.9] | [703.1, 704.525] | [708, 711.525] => 0.09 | 19.3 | 19.6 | 19.5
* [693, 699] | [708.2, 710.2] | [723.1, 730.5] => 0.00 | 19.6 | 18.7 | 19.2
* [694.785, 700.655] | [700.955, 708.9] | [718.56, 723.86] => 0.31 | 19.3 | 18.6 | 19.1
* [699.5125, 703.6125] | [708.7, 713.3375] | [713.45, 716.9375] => -0.22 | 17.9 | 19.2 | 18.8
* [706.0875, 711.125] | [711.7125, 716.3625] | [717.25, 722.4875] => -0.03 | 19.2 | 19.4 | 19.3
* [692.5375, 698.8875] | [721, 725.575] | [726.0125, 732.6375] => 0.14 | 19.6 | 19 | 19.1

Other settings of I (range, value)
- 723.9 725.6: 19.3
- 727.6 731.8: 19.1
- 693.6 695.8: 19.6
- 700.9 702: 17.2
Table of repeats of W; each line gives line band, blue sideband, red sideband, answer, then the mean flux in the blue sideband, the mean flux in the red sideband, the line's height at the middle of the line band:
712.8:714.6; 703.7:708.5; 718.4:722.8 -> 0.02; 18.9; 18.9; 18.9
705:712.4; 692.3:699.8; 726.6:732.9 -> 0.04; 19.6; 19.1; 19.4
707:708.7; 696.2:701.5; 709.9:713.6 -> 0.05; 19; 19.7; 19.5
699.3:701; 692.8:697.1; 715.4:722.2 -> 0.06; 19.6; 19.4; 19.6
